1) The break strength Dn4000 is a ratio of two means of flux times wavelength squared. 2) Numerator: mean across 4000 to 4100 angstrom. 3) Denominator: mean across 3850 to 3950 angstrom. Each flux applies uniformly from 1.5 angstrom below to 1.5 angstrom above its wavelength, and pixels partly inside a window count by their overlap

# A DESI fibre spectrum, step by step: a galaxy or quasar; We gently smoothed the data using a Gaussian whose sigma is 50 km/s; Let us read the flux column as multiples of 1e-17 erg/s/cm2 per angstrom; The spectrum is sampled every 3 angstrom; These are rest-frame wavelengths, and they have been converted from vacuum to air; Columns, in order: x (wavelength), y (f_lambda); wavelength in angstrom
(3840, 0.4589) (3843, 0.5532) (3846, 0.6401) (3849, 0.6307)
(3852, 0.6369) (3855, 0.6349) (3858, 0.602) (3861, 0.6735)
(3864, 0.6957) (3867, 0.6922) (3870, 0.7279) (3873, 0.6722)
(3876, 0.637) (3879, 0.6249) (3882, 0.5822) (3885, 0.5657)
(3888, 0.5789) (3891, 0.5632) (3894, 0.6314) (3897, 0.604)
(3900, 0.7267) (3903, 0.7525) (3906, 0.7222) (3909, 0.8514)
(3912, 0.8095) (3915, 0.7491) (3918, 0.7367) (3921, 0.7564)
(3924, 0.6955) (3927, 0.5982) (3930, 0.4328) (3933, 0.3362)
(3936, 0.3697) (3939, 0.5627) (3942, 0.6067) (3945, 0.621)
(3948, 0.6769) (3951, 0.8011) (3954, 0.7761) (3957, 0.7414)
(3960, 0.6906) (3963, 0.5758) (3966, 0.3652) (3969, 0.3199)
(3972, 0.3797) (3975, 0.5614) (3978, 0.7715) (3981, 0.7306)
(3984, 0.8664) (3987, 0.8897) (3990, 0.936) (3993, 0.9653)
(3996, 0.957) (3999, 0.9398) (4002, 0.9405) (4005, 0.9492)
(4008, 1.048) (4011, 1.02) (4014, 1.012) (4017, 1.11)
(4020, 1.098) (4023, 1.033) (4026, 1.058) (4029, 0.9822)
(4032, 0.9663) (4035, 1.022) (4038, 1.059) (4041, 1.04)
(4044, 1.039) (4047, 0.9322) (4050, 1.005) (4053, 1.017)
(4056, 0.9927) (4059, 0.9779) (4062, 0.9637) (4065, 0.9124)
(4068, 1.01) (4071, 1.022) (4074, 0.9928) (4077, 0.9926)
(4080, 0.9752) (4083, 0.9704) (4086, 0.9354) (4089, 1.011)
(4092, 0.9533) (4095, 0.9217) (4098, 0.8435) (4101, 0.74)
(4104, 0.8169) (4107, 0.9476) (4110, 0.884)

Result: 1.67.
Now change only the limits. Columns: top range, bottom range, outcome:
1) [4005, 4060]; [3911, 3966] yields 1.69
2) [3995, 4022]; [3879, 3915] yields 1.59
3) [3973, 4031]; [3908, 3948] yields 1.56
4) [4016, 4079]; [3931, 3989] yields 1.72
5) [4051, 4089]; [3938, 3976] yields 1.76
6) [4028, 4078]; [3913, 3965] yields 1.67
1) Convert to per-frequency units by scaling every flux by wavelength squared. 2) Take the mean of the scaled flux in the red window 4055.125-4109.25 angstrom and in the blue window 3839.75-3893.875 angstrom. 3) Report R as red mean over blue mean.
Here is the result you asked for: 1.68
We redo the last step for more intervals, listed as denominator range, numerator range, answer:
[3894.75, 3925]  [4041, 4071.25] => 1.44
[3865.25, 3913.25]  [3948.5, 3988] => 1.01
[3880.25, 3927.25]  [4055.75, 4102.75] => 1.51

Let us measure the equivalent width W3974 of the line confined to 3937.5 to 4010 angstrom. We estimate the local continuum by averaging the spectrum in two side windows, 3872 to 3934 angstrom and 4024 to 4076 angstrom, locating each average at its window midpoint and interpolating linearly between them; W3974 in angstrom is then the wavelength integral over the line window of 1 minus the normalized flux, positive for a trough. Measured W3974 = 7.6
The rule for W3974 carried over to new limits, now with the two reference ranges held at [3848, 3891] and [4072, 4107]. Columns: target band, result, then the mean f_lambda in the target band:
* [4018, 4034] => -3.57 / 1.03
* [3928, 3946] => 5.92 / 0.488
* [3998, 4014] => -3.29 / 0.984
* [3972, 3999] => -0.83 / 0.815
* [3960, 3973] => 5.44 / 0.444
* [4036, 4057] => -3.48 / 1.01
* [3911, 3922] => -0.99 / 0.761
